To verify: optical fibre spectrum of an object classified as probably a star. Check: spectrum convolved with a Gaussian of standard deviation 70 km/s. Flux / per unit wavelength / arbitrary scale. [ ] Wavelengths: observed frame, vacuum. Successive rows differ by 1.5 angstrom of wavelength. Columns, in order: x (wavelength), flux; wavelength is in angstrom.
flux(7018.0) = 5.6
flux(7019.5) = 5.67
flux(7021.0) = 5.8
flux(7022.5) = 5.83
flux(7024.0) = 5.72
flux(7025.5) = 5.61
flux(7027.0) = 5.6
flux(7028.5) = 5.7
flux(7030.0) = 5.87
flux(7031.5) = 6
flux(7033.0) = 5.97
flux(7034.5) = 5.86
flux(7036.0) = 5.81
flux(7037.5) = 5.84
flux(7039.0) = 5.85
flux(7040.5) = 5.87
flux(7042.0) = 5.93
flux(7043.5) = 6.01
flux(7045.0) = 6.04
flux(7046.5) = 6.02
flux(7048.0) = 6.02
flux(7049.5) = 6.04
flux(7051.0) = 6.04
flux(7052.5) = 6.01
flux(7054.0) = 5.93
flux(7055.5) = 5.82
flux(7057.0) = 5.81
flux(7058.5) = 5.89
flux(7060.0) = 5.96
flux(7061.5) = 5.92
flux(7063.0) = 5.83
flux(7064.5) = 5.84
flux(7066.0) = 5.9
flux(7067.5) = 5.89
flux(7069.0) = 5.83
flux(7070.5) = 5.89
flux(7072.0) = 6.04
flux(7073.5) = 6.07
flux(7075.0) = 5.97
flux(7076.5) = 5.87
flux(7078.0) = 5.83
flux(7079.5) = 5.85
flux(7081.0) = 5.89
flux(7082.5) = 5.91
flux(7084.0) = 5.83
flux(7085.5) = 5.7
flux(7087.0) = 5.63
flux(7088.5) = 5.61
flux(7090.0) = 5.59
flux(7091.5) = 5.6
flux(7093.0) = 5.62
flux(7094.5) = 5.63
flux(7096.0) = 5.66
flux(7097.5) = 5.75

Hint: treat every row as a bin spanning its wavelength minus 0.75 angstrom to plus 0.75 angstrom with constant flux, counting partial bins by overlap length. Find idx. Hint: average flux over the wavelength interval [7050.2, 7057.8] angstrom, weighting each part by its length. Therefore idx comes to 5.92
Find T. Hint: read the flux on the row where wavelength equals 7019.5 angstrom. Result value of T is 5.67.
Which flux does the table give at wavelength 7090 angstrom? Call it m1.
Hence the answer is 5.59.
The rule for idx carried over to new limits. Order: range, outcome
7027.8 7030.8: 5.79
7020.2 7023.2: 5.81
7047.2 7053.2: 6.03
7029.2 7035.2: 5.92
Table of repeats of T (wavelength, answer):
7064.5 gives 5.84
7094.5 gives 5.63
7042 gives 5.93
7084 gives 5.83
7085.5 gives 5.7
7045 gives 6.04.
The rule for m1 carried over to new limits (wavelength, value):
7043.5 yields 6.01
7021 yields 5.8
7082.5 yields 5.91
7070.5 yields 5.89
